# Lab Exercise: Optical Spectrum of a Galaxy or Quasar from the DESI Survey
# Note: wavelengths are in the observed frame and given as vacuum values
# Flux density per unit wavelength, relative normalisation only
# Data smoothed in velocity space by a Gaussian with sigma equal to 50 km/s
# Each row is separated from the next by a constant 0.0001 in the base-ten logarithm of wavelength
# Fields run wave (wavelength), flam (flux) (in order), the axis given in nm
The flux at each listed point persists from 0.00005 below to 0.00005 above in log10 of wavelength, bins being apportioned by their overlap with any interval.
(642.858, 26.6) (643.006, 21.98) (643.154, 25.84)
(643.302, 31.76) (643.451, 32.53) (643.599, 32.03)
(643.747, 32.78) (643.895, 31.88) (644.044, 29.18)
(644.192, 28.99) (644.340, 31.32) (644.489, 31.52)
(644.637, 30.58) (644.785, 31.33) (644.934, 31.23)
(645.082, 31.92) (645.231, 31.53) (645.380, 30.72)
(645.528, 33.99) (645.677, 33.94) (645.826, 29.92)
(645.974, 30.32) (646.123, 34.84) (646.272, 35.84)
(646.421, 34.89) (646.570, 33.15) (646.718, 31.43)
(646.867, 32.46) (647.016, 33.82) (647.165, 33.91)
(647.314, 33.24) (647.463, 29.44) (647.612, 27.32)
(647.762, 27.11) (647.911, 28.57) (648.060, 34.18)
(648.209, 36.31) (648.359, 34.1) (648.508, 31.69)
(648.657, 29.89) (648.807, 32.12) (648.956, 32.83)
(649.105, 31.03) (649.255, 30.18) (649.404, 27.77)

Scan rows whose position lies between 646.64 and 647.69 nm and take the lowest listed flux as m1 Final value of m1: 27.32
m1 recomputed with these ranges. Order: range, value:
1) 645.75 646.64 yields 29.92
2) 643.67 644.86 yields 28.99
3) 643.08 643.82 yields 25.84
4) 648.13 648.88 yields 29.89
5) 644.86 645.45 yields 30.72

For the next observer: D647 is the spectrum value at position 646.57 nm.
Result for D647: 33.15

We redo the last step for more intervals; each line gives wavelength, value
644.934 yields 31.23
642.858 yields 26.6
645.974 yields 30.32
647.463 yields 29.44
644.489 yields 31.52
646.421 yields 34.89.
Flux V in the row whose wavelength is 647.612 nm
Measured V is 27.32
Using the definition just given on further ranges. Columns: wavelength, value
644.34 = 31.32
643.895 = 31.88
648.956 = 32.83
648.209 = 36.31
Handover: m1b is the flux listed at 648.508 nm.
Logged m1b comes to 31.69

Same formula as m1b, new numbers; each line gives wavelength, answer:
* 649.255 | 30.18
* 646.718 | 31.43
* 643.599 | 32.03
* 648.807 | 32.12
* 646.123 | 34.84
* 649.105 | 31.03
